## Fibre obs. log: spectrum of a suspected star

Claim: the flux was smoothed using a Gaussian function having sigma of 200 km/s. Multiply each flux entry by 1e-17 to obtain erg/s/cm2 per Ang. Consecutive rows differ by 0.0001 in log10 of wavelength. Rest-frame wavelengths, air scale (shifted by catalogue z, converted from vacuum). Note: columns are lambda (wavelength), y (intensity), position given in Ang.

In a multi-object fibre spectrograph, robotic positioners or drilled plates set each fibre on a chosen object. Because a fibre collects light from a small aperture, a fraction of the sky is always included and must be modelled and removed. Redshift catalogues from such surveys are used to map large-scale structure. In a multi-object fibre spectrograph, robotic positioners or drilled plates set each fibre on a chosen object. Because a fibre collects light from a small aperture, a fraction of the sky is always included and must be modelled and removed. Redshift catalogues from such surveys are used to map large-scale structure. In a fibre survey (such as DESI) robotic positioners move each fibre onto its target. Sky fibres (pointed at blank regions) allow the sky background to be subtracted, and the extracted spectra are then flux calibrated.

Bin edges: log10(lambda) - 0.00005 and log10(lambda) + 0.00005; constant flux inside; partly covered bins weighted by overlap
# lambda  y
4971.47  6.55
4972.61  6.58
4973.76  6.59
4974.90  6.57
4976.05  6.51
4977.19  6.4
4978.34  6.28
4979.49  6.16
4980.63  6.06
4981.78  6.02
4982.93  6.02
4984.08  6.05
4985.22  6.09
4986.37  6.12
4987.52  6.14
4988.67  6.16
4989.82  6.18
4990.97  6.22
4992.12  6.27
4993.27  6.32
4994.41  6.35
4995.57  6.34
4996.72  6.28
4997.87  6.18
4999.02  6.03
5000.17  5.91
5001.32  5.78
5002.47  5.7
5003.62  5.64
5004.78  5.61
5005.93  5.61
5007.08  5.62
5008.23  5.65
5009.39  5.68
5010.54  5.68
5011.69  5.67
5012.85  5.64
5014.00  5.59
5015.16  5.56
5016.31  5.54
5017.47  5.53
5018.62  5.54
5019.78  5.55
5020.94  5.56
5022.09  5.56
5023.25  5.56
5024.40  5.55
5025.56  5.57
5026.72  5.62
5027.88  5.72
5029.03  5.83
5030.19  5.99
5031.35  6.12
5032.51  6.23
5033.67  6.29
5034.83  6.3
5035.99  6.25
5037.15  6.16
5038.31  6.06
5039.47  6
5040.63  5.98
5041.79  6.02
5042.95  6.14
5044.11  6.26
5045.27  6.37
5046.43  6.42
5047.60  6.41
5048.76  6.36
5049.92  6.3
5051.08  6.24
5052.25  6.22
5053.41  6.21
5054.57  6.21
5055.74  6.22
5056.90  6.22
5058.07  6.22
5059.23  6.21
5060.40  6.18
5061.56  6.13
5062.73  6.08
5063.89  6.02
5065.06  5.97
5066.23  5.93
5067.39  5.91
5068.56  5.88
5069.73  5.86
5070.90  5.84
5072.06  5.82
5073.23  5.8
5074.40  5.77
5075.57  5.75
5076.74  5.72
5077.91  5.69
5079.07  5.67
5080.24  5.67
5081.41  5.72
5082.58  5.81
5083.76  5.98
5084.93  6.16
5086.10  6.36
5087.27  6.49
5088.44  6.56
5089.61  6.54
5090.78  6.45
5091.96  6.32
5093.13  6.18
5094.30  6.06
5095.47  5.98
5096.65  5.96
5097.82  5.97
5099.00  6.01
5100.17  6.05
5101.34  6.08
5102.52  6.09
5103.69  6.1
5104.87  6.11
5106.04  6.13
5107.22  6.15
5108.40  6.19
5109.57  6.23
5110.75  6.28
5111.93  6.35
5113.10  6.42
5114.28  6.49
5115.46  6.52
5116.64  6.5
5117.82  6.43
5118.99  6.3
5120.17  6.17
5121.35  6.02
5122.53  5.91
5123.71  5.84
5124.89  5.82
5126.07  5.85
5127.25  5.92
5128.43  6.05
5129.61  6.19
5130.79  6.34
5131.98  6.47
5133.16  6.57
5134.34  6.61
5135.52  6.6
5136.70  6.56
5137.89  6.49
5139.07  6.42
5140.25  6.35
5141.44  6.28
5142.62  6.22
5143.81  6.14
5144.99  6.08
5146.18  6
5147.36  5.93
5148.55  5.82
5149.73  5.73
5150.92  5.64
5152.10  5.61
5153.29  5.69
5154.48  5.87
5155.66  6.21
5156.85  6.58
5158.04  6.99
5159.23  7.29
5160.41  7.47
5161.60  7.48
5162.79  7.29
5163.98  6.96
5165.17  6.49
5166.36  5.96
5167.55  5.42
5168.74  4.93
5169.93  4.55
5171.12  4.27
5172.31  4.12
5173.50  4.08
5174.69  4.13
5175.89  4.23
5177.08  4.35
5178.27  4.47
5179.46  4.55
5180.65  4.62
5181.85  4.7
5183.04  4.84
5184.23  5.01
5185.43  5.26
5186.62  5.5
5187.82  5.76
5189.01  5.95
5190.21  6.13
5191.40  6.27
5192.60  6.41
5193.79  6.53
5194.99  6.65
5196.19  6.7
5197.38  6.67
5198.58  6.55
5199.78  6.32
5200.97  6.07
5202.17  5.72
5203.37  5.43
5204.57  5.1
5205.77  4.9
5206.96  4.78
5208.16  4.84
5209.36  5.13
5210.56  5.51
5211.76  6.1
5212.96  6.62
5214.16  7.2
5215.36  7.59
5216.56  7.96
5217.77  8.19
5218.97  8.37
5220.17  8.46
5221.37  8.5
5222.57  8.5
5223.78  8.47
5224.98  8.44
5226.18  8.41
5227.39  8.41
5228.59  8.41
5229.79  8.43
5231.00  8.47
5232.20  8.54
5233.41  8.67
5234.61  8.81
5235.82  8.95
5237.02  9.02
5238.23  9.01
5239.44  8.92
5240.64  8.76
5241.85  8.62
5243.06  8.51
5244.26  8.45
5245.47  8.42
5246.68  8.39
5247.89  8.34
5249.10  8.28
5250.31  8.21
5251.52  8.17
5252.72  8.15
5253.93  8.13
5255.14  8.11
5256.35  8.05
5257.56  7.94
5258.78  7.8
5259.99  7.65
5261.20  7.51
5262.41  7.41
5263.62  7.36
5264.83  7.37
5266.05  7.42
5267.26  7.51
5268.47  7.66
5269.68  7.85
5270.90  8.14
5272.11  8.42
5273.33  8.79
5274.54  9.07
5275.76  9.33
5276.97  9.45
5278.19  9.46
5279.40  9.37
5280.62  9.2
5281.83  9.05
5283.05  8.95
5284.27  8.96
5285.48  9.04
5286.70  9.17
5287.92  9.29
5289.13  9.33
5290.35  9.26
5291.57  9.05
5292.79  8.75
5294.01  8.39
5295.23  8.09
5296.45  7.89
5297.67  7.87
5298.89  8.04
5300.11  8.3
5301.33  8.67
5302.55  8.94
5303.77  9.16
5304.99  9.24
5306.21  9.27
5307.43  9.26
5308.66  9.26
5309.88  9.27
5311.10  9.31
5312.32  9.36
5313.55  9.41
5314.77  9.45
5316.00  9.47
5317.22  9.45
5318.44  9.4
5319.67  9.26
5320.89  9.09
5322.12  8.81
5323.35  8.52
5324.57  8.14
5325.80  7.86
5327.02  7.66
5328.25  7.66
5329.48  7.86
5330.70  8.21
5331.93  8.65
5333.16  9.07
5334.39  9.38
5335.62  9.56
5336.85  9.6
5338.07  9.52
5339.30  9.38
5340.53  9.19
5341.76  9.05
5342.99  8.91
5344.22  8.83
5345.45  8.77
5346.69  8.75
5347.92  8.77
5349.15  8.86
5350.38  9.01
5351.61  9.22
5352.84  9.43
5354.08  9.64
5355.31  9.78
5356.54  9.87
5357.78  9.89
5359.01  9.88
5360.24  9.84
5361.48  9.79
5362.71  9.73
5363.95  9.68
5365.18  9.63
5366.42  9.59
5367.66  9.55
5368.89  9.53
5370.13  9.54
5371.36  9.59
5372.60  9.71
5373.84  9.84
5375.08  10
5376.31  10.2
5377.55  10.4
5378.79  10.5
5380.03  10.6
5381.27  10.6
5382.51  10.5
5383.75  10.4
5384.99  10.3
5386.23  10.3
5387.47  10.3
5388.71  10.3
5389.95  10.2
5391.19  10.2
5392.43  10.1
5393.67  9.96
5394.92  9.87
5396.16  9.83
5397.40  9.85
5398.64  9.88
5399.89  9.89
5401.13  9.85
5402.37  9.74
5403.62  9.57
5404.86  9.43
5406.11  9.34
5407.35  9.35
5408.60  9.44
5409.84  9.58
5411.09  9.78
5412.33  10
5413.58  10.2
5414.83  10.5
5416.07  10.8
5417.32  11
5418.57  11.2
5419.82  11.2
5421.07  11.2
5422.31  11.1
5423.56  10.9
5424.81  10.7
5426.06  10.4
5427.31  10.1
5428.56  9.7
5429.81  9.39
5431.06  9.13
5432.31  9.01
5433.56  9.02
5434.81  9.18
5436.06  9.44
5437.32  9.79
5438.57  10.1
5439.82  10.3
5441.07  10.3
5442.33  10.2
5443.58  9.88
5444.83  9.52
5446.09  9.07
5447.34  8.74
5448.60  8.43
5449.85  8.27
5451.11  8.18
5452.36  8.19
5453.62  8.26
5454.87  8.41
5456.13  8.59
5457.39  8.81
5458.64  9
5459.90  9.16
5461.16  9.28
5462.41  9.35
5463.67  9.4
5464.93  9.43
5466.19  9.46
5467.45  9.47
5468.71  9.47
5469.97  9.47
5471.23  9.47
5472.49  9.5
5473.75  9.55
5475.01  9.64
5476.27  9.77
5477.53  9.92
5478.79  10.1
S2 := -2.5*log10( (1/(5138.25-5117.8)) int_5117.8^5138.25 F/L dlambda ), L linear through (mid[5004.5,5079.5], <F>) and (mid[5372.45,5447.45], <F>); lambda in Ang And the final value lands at 0.11 mag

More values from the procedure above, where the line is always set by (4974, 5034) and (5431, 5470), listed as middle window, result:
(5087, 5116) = 0.069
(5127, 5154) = 0.126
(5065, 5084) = 0.113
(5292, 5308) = -0.068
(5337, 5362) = -0.106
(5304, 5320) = -0.144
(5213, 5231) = -0.093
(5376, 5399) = -0.172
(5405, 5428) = -0.159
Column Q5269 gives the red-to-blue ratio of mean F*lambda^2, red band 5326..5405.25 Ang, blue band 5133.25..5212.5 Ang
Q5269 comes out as 1.78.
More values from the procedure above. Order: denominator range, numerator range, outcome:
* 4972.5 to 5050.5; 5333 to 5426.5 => 1.90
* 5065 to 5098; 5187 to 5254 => 1.31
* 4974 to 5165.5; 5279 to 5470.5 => 1.74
